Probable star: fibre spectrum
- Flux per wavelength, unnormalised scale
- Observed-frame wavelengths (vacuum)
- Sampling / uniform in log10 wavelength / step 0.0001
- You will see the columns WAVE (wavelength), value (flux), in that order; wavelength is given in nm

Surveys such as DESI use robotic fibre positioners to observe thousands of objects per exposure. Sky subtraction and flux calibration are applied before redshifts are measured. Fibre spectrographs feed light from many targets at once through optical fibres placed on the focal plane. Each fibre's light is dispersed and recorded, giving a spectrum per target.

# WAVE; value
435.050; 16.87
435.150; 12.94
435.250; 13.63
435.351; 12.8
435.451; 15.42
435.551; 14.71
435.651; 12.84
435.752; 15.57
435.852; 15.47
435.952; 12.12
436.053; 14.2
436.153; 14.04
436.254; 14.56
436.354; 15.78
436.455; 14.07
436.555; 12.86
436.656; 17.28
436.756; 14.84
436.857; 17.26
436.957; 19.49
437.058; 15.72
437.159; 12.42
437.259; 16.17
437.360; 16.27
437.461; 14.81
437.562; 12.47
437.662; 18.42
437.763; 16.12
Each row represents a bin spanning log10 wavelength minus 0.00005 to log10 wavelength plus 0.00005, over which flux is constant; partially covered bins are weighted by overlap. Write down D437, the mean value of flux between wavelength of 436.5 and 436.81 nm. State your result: 15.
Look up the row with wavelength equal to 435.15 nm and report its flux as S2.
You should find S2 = 12.94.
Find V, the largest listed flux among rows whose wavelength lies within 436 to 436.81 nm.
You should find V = 17.28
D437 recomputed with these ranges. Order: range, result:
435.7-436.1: 14.3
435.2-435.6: 14.1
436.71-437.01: 17.2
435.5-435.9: 14.7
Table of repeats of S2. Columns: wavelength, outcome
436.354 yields 15.78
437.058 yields 15.72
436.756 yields 14.84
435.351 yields 12.8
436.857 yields 17.26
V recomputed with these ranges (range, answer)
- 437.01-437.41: 16.27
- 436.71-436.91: 17.26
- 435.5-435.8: 15.57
